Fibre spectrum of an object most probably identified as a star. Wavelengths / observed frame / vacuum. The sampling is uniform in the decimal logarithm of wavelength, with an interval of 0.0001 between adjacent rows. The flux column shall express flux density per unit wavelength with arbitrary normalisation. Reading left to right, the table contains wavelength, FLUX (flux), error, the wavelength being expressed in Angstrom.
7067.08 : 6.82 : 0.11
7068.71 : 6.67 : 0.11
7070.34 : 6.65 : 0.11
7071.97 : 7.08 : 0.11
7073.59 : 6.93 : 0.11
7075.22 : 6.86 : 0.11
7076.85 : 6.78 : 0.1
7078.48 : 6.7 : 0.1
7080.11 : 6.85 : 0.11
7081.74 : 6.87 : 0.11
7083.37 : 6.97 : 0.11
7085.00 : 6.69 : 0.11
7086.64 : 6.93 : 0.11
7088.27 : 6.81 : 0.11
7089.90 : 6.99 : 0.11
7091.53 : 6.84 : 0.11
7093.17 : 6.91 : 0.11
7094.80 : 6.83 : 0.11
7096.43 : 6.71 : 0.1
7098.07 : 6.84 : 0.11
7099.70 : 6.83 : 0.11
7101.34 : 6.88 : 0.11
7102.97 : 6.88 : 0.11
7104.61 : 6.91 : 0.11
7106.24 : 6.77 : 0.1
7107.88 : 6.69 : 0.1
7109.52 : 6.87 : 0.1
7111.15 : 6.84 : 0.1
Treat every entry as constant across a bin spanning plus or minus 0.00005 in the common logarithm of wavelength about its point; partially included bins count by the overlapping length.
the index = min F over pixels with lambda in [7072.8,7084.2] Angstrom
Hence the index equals 6.7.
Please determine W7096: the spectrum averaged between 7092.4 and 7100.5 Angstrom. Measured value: 6.83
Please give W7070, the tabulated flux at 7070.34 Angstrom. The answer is 6.65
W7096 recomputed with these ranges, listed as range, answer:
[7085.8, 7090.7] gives 6.9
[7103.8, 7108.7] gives 6.79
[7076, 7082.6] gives 6.8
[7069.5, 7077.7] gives 6.86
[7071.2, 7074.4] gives 7.02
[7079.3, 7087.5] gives 6.86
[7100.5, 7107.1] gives 6.86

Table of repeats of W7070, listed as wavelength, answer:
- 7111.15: 6.84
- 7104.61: 6.91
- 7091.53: 6.84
